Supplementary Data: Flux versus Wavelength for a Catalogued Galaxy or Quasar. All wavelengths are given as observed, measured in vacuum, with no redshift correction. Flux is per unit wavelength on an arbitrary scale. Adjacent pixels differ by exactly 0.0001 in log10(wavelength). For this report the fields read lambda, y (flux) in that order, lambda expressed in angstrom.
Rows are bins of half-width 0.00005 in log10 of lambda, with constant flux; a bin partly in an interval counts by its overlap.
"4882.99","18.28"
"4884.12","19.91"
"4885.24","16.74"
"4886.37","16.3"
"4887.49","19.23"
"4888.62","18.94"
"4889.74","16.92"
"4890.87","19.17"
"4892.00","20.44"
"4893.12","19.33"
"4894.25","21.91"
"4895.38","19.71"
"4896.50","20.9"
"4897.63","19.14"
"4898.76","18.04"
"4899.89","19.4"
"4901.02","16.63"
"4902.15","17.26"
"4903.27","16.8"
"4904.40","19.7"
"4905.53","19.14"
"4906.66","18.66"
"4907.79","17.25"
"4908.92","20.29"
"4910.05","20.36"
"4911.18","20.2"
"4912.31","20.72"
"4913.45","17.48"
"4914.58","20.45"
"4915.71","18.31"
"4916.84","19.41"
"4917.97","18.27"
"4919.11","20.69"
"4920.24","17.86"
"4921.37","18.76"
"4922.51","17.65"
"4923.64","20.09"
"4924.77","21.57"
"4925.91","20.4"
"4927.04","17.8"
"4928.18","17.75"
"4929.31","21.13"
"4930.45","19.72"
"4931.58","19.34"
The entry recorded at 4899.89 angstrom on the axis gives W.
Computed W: 19.4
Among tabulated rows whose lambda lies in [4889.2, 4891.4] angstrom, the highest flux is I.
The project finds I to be 19.17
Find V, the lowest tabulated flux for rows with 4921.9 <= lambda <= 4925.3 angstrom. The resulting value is 17.65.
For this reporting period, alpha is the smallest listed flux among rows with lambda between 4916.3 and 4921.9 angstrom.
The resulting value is 17.86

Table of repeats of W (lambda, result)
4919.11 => 20.69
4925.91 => 20.4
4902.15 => 17.26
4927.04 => 17.8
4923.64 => 20.09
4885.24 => 16.74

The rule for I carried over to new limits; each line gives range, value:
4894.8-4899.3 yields 20.9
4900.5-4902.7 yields 17.26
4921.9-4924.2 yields 20.09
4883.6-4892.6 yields 20.44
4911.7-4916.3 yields 20.72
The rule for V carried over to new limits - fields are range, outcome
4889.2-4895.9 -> 16.92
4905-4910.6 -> 17.25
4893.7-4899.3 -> 18.04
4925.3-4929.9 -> 17.75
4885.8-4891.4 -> 16.3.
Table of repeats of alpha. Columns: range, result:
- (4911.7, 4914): 17.48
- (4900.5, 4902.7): 16.63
